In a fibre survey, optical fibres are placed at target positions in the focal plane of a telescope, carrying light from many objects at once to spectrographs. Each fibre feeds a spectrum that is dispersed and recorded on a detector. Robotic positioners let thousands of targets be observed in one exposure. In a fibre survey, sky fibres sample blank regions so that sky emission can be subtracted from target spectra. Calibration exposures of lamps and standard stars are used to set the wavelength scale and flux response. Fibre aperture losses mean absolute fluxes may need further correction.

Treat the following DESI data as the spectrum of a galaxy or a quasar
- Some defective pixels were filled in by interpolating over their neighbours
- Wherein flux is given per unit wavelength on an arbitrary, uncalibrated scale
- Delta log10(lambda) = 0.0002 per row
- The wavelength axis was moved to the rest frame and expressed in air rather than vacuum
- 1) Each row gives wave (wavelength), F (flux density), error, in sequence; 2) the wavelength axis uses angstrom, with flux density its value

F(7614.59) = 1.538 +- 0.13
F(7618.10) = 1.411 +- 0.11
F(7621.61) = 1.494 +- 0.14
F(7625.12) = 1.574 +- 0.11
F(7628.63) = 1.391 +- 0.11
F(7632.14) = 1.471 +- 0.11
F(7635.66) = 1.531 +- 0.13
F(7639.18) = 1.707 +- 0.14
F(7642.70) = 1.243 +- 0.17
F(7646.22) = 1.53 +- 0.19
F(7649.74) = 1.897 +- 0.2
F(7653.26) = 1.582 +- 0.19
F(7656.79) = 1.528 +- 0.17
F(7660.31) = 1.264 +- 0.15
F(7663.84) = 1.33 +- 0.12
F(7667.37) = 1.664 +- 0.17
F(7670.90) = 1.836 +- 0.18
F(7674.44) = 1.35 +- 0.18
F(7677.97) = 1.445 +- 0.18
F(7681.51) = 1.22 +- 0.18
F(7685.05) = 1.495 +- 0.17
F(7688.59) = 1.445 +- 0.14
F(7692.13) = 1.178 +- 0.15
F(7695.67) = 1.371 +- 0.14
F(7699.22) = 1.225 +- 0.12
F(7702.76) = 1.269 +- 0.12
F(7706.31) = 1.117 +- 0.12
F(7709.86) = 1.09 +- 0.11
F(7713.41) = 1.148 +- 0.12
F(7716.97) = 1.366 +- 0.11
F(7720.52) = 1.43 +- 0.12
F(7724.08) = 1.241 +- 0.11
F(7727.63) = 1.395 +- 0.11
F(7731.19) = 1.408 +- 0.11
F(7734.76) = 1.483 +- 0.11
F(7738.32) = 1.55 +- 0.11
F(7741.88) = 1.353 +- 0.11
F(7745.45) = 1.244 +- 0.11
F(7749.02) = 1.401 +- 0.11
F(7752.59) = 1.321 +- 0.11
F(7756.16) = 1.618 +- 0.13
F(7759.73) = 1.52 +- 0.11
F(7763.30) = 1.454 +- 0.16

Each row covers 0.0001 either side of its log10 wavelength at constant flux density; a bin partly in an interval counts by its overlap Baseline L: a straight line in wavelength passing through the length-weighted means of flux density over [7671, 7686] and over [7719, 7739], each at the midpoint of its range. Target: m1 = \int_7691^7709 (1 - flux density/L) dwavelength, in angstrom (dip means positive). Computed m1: 2.4 angstrom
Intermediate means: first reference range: 1.42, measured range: 1.23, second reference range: 1.41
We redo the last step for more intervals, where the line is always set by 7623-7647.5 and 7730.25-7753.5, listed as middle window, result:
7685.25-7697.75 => 0.80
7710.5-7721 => 1.06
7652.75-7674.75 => -0.72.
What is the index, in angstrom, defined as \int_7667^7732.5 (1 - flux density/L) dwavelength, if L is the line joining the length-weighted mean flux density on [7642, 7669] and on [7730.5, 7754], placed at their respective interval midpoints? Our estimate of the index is 4.9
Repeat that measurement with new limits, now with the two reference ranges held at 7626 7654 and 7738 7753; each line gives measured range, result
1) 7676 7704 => 2.4 angstrom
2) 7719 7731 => 0.3 angstrom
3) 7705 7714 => 2.0 angstrom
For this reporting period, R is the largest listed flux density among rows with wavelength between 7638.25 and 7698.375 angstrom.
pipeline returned 1.897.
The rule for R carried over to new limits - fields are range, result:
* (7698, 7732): 1.43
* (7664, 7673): 1.836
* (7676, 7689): 1.495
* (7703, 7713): 1.117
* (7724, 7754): 1.55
